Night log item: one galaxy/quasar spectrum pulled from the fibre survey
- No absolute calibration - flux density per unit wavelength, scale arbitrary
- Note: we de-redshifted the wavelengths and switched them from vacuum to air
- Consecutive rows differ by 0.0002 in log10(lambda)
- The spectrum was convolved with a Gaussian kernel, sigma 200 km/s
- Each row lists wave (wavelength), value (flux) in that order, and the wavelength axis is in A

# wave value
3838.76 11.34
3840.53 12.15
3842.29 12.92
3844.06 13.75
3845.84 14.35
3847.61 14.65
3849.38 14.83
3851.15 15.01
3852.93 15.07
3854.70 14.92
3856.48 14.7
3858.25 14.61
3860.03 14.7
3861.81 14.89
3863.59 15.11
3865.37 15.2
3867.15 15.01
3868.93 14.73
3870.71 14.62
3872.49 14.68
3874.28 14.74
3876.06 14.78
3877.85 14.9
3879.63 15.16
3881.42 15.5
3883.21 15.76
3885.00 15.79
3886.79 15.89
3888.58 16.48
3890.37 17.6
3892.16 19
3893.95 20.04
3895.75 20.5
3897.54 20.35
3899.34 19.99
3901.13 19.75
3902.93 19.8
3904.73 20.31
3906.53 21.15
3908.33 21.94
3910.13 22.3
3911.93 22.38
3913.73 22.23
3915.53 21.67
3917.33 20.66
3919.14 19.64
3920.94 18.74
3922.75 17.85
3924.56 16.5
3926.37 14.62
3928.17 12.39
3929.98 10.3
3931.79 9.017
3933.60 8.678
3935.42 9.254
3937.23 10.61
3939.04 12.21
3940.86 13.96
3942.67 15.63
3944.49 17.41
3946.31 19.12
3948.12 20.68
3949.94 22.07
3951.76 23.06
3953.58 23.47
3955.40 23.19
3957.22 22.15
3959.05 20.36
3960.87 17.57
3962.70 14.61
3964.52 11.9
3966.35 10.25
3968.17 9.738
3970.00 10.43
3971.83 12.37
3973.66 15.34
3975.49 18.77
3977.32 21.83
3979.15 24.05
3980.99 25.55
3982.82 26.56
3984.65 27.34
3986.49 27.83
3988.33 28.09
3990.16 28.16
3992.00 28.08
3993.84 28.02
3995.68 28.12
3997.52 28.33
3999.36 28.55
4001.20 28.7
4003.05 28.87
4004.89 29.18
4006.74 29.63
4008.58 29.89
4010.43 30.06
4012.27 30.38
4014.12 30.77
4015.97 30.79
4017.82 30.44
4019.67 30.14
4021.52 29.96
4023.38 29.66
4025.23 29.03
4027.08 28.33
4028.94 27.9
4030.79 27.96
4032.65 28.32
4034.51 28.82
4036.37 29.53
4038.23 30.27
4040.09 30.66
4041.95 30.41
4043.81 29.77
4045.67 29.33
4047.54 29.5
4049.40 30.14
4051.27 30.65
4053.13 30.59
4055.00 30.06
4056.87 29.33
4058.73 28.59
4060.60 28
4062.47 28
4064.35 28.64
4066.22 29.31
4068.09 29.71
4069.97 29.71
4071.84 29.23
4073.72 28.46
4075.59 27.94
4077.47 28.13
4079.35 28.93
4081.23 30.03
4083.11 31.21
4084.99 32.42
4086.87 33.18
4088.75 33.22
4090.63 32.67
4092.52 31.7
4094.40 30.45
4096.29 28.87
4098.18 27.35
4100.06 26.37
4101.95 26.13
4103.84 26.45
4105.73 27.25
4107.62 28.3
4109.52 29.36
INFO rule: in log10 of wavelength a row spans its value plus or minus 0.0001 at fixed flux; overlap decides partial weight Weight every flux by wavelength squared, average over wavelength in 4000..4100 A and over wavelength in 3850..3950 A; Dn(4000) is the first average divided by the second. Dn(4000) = 1.9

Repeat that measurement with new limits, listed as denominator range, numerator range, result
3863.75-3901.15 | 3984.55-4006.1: 1.81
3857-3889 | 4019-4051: 2.11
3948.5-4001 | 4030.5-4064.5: 1.40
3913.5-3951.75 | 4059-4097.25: 2.02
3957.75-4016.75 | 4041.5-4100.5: 1.30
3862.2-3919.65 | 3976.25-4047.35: 1.69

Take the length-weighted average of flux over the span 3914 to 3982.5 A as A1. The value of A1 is 16.8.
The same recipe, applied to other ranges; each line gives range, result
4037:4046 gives 30.1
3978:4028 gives 28.7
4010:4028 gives 30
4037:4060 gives 29.9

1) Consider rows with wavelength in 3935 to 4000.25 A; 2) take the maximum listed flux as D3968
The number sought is 28.55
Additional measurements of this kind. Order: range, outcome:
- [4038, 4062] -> 30.66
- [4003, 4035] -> 30.79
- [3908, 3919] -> 22.38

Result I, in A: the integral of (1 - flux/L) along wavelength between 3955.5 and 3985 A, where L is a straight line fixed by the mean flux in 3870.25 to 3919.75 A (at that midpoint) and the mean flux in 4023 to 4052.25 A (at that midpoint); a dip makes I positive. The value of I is 7.7 A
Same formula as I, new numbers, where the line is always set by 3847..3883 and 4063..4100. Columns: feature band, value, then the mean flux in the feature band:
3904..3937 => 2.7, 17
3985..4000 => -2.7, 28.1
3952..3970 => 3.8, 16.9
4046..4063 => -0.8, 29.5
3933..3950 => 4.7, 14.7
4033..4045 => -1.3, 29.8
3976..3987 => -1.0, 25.2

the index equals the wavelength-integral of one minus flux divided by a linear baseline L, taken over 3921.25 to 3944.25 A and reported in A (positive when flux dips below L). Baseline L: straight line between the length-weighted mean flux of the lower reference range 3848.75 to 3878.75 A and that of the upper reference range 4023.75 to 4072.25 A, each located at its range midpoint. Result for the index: 8.34 A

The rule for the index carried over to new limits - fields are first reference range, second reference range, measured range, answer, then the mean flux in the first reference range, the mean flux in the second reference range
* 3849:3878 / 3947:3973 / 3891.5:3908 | -4.6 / 14.9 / 17.3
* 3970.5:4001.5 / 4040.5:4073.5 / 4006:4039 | -2.9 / 24.8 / 29.5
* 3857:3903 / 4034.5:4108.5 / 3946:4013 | 0.9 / 16.5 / 29.5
